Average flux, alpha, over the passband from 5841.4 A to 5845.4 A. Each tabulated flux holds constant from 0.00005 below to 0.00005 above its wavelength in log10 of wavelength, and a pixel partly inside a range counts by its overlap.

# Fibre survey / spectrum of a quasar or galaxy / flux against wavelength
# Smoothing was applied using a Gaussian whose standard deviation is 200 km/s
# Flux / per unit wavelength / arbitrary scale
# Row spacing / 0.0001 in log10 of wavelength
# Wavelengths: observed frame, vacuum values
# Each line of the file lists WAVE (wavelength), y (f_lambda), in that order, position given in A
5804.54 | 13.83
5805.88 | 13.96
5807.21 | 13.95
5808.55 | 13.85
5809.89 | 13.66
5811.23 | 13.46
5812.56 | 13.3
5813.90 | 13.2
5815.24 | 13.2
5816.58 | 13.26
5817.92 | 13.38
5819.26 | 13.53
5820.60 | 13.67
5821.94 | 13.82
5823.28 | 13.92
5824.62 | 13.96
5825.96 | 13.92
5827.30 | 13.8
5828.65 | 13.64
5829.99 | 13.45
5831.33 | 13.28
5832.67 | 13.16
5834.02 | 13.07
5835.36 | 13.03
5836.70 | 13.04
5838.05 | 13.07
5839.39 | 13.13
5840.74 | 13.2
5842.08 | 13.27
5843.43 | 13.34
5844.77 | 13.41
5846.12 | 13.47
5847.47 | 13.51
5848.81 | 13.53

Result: 13.4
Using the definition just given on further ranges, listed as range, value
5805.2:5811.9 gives 13.8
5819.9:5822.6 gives 13.7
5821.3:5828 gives 13.9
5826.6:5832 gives 13.5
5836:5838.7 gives 13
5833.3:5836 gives 13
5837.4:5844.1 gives 13.2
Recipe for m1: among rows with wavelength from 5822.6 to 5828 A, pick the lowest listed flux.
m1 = 13.8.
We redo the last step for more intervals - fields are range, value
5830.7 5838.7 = 13.03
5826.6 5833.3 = 13.16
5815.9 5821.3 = 13.26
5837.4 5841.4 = 13.07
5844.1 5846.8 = 13.41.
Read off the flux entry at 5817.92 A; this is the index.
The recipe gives 13.38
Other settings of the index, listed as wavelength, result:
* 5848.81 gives 13.53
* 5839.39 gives 13.13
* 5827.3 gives 13.8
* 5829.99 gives 13.45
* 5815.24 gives 13.2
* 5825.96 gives 13.92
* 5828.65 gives 13.64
